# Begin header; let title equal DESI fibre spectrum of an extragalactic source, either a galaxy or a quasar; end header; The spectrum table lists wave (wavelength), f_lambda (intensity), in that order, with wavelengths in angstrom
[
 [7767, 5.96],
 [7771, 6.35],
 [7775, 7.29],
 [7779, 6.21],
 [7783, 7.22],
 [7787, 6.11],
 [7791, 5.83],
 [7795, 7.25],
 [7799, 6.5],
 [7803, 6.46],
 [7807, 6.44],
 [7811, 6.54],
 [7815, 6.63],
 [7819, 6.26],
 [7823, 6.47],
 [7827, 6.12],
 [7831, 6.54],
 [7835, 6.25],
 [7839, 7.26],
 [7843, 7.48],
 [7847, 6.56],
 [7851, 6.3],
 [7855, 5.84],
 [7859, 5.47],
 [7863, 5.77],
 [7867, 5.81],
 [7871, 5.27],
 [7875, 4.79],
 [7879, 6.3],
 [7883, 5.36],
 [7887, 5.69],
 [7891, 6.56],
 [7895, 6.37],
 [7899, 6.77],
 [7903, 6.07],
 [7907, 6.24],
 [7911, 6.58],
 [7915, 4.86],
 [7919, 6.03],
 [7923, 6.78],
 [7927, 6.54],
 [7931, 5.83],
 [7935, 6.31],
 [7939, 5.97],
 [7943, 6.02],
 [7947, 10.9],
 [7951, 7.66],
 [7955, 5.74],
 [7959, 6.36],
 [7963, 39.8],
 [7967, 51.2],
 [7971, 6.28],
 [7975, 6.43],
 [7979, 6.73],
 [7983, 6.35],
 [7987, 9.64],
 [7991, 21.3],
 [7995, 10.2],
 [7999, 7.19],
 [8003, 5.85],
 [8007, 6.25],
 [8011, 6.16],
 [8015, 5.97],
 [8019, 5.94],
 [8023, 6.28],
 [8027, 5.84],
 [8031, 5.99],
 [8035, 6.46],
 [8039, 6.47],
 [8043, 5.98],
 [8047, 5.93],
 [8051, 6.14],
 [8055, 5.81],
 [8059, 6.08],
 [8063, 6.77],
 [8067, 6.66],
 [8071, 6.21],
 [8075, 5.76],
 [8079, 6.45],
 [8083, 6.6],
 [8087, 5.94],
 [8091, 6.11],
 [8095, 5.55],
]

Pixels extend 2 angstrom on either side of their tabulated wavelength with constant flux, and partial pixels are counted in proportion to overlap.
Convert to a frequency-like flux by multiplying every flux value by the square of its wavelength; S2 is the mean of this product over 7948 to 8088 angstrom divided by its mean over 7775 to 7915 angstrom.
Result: 1.5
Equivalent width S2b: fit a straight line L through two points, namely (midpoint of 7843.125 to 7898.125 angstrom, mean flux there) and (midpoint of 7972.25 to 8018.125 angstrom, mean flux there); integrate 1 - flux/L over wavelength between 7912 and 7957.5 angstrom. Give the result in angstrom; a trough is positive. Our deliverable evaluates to 3.5 angstrom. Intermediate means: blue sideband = 5.93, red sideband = 8.28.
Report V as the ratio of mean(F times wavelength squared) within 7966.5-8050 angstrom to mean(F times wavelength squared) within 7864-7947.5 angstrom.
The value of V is 1.44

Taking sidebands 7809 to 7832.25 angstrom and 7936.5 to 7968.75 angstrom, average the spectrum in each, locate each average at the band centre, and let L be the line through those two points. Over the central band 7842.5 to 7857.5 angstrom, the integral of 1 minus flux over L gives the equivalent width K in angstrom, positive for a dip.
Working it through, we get 3.8 angstrom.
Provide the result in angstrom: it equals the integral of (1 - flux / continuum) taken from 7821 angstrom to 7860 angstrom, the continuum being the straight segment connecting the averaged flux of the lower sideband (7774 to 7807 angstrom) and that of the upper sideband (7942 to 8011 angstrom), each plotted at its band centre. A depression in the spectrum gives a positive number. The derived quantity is 8.1 angstrom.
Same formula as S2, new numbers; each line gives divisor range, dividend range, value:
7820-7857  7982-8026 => 1.32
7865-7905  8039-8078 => 1.09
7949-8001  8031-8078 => 0.45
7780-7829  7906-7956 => 1.05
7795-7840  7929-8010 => 1.84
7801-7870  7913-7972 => 1.92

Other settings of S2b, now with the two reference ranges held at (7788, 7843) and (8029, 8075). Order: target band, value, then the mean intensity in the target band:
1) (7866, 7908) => 3.31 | 5.93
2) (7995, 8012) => -1.49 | 6.83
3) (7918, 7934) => 0.17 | 6.31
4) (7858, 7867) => 1.10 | 5.68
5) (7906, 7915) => 0.45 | 6.08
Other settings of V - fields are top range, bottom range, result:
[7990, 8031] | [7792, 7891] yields 1.29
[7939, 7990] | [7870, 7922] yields 2.30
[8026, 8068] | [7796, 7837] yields 1.02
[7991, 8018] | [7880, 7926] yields 1.33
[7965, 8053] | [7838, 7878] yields 1.60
